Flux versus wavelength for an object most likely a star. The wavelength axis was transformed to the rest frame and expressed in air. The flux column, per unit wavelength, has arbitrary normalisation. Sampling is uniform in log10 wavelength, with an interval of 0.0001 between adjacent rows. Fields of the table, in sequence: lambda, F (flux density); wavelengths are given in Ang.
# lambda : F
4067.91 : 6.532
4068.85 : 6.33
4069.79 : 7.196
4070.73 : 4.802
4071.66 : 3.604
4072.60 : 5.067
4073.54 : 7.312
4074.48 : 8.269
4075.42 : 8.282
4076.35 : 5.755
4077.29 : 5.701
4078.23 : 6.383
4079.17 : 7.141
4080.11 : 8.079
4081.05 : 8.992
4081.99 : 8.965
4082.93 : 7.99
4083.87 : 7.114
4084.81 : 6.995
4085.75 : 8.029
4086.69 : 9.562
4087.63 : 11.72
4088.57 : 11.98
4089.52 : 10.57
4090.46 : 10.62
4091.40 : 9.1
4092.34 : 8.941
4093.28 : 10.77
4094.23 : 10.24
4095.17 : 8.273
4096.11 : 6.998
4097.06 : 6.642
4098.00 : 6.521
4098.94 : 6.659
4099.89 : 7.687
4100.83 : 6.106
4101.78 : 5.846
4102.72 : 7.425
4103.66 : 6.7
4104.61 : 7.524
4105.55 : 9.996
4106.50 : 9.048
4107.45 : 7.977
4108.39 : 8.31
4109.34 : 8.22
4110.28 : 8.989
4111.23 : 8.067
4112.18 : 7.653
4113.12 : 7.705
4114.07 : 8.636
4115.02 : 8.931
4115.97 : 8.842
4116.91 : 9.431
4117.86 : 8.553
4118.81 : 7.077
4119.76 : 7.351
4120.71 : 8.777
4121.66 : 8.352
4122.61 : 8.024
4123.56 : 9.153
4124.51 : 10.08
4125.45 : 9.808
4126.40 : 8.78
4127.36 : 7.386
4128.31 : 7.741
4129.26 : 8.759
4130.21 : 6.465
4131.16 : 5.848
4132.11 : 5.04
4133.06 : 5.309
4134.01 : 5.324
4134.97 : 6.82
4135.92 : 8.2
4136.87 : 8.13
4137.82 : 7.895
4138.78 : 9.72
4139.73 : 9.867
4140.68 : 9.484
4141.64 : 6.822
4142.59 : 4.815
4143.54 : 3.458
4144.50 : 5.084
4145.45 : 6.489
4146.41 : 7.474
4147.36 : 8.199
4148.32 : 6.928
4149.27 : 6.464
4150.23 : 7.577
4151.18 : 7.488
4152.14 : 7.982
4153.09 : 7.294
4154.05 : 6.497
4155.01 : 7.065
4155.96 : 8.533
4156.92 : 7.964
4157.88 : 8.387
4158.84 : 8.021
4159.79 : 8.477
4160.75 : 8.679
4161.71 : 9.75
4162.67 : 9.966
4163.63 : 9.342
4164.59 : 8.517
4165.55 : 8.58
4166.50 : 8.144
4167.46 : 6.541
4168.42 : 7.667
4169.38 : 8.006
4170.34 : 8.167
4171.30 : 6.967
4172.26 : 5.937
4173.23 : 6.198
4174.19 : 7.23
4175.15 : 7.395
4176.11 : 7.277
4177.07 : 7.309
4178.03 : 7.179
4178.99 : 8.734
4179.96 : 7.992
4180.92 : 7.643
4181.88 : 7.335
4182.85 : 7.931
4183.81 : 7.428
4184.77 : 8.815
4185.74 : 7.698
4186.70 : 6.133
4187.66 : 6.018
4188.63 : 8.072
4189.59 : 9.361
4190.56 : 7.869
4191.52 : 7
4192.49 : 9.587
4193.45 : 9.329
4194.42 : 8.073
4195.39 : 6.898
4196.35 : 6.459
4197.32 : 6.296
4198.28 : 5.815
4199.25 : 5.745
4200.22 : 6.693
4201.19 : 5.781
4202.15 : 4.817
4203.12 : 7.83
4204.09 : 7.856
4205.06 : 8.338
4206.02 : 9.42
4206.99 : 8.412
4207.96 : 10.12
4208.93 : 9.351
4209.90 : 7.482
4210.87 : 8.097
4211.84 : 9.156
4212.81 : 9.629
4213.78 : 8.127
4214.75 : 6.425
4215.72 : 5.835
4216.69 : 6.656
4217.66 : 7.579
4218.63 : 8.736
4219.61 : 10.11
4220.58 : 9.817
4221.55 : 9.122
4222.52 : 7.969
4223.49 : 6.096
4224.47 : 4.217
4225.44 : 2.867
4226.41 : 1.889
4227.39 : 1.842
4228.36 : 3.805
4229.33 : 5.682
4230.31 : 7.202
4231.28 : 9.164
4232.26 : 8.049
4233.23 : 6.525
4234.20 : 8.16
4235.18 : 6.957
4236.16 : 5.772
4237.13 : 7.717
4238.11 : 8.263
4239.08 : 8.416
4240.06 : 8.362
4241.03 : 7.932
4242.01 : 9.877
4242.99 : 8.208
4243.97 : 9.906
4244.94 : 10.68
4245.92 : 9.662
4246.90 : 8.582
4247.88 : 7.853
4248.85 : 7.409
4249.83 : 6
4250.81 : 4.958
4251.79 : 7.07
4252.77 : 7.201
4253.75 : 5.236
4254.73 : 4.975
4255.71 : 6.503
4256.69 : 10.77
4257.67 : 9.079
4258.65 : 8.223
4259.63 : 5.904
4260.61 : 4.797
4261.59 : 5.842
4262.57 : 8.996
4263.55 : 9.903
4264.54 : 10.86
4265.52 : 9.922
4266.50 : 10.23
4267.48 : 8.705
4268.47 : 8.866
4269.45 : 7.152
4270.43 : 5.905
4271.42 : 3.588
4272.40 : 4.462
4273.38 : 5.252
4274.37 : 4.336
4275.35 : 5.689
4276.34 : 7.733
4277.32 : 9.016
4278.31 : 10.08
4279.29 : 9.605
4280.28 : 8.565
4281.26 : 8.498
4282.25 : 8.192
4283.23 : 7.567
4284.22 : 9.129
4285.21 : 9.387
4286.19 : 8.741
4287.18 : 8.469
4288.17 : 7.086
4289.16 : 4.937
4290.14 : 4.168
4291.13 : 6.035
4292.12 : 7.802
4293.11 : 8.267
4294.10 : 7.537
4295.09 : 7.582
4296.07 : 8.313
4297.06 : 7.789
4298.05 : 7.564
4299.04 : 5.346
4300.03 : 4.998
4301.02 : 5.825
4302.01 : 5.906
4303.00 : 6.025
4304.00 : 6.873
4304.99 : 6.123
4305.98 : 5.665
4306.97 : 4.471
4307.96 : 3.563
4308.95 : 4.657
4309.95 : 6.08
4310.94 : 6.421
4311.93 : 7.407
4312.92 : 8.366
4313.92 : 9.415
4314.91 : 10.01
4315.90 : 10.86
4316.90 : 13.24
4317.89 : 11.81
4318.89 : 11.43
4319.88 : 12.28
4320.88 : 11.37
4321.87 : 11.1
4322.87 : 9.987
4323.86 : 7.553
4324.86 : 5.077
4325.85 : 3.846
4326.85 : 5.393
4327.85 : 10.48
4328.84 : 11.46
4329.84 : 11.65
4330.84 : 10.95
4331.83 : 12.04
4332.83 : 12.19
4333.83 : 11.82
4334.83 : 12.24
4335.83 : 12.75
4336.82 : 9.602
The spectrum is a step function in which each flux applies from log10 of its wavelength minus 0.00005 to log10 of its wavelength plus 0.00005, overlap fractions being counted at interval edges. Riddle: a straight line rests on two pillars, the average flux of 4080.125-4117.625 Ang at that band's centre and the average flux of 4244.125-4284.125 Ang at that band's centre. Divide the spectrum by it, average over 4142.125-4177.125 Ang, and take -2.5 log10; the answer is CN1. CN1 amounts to 0.096 mag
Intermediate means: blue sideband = 8.45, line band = 7.46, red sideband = 7.63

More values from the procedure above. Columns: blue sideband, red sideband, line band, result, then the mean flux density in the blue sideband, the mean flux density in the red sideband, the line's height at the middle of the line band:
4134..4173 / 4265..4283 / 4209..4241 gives 0.07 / 7.64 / 7.55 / 7.59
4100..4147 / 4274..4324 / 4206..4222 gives -0.09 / 7.7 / 7.83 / 7.77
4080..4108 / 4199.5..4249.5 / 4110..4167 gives 0.04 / 8.44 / 7.53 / 8.13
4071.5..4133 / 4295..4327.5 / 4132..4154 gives 0.13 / 8.04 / 7.66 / 7.97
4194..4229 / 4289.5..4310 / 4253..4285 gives -0.17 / 7.03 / 6.21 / 6.5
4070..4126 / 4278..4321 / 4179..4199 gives 0.05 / 8.09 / 7.77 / 7.94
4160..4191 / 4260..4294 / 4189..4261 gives 0.04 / 7.81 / 7.57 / 7.7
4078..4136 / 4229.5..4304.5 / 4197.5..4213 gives 0.00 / 8.14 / 7.52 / 7.76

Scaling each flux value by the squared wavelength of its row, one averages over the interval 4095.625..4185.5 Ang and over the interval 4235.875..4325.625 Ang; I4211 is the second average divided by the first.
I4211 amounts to 1.07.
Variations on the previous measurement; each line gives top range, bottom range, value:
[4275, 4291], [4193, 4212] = 1.08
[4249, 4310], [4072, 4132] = 0.95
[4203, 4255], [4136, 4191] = 1.01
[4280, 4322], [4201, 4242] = 1.10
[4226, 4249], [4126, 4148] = 1.10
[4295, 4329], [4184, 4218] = 1.08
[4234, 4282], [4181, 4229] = 1.09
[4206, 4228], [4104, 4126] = 0.89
